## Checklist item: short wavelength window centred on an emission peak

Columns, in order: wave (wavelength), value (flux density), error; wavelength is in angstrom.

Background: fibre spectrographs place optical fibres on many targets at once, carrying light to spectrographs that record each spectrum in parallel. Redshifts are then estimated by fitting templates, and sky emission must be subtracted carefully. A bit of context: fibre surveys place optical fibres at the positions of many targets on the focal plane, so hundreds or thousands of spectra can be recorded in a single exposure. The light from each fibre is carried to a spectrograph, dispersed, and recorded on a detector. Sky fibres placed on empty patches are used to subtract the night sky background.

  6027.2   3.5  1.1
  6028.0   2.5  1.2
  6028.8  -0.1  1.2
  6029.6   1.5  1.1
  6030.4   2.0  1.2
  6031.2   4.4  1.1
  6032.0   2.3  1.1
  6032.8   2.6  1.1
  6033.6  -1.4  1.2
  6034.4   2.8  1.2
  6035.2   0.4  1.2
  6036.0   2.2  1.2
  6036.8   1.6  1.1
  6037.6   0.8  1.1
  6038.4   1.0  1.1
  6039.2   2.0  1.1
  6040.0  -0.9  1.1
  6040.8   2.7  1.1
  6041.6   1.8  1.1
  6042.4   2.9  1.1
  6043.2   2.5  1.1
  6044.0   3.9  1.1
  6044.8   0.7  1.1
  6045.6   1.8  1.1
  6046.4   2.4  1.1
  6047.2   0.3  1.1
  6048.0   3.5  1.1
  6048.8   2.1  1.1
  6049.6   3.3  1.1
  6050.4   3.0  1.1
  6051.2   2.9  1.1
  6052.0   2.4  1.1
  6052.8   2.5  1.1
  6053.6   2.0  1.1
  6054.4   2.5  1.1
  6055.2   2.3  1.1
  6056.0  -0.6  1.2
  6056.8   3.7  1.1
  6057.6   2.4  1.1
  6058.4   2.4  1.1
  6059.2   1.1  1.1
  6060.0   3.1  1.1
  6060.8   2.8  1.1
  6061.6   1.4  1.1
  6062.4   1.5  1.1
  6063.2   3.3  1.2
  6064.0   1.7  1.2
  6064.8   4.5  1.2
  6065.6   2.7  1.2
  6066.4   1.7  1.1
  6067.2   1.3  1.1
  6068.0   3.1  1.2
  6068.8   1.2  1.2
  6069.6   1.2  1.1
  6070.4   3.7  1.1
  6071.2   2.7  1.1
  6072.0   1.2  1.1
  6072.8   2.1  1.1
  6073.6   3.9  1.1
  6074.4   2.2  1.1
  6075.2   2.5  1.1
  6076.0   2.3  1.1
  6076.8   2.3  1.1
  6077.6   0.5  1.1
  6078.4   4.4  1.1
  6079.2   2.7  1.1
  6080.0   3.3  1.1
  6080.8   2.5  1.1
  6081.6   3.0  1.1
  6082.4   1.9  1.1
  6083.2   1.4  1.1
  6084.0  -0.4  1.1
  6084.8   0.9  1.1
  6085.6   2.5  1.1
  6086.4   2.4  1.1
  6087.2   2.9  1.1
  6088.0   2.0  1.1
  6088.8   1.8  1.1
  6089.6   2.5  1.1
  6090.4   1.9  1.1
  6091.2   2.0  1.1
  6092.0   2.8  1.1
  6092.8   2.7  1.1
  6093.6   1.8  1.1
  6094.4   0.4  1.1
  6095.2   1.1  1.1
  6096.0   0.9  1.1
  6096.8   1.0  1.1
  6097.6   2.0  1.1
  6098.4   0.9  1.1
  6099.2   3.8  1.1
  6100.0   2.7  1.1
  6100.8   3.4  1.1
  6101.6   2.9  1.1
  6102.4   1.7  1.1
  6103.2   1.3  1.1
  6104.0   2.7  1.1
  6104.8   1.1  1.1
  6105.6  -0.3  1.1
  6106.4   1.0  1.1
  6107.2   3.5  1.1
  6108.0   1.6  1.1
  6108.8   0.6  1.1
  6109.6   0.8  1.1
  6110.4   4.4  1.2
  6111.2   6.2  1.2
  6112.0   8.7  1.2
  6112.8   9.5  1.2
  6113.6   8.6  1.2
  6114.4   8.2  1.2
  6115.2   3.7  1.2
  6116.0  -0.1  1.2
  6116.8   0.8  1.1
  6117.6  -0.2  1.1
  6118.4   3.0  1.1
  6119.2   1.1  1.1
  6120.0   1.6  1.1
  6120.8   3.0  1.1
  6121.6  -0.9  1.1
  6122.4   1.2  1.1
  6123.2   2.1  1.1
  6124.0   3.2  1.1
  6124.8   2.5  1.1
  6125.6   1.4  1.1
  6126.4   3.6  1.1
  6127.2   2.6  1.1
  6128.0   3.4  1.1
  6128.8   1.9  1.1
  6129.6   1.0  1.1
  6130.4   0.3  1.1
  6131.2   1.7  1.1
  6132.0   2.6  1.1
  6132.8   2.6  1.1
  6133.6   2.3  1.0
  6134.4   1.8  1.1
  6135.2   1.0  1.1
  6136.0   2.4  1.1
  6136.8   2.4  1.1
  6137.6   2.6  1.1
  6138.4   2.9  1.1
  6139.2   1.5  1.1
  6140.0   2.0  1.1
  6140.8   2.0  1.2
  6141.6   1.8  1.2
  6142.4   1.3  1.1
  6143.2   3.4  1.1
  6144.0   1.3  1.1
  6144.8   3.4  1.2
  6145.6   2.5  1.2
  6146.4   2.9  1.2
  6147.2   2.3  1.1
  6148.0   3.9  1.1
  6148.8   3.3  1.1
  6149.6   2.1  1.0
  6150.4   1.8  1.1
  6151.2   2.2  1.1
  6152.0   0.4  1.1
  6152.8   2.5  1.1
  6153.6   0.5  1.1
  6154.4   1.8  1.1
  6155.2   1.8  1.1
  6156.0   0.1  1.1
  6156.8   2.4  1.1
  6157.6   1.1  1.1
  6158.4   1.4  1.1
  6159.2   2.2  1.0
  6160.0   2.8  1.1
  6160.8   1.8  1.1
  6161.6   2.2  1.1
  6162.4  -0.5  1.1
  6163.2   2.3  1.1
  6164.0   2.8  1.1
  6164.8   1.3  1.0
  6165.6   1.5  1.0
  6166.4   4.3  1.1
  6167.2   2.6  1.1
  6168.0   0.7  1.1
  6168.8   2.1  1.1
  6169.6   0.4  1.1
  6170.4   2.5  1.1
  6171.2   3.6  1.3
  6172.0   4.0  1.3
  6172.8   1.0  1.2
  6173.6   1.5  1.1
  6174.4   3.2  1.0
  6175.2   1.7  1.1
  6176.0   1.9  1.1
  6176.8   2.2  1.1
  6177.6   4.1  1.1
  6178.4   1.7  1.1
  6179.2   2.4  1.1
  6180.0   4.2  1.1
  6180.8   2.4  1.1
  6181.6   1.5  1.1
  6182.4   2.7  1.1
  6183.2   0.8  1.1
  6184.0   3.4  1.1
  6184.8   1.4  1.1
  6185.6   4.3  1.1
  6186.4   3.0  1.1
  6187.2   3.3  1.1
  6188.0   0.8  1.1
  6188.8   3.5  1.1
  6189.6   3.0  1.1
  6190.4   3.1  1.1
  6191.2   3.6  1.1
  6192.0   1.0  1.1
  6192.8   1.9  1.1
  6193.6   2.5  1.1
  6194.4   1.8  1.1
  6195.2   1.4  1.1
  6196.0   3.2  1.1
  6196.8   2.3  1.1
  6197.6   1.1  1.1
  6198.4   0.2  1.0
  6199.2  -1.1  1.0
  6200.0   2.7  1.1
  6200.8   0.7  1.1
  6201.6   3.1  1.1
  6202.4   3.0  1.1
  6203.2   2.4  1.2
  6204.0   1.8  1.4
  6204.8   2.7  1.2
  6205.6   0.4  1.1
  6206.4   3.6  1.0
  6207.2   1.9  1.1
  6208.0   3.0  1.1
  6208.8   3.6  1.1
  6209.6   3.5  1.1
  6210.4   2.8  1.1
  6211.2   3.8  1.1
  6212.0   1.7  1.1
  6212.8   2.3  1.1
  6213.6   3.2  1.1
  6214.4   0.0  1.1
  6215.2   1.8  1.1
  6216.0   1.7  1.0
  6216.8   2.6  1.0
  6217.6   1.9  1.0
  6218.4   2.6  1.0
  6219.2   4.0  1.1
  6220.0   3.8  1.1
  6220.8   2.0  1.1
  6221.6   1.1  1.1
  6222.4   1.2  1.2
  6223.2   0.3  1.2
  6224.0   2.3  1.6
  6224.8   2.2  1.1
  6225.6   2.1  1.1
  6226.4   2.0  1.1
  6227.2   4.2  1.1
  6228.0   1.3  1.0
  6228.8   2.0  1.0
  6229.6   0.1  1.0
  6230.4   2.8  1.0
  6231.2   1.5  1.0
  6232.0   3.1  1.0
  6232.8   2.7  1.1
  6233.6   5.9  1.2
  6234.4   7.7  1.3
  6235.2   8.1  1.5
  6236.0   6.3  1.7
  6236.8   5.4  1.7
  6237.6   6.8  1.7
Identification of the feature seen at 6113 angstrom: H-beta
